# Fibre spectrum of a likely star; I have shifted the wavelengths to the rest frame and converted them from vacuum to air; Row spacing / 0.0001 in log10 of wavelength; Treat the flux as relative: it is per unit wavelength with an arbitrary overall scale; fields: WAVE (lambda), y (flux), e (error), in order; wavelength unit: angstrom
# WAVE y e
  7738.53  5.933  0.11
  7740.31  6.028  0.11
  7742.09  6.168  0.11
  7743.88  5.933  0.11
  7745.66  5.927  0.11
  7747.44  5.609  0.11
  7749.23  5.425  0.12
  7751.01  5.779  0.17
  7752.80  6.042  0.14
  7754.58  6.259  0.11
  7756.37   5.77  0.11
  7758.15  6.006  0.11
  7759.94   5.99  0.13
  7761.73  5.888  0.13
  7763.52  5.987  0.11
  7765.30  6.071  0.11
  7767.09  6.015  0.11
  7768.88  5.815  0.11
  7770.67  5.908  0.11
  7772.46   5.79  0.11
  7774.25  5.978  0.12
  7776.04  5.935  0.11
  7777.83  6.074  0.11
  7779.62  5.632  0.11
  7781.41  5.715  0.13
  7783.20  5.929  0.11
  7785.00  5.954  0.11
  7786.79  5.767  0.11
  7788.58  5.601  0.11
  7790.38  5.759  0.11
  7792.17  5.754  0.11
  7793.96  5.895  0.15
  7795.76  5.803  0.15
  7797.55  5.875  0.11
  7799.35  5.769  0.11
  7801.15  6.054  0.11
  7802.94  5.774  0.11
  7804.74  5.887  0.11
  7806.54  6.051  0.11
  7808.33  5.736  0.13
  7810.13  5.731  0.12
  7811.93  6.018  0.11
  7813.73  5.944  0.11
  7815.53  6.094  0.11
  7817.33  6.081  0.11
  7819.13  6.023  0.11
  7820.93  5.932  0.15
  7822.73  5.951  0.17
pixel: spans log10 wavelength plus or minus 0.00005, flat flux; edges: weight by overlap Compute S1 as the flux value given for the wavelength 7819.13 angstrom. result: 6.023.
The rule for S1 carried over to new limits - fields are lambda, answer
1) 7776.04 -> 5.935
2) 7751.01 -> 5.779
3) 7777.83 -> 6.074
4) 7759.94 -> 5.99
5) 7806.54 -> 6.051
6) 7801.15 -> 6.054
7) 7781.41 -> 5.715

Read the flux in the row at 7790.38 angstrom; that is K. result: 5.759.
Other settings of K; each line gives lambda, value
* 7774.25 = 5.978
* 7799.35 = 5.769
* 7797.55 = 5.875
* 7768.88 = 5.815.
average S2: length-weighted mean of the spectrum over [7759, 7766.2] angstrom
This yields 5.98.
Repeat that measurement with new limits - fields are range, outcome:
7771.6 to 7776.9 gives 5.9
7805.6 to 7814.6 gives 5.9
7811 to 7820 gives 6.03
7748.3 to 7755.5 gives 5.87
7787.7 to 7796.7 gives 5.76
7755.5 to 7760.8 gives 5.93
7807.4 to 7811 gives 5.75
